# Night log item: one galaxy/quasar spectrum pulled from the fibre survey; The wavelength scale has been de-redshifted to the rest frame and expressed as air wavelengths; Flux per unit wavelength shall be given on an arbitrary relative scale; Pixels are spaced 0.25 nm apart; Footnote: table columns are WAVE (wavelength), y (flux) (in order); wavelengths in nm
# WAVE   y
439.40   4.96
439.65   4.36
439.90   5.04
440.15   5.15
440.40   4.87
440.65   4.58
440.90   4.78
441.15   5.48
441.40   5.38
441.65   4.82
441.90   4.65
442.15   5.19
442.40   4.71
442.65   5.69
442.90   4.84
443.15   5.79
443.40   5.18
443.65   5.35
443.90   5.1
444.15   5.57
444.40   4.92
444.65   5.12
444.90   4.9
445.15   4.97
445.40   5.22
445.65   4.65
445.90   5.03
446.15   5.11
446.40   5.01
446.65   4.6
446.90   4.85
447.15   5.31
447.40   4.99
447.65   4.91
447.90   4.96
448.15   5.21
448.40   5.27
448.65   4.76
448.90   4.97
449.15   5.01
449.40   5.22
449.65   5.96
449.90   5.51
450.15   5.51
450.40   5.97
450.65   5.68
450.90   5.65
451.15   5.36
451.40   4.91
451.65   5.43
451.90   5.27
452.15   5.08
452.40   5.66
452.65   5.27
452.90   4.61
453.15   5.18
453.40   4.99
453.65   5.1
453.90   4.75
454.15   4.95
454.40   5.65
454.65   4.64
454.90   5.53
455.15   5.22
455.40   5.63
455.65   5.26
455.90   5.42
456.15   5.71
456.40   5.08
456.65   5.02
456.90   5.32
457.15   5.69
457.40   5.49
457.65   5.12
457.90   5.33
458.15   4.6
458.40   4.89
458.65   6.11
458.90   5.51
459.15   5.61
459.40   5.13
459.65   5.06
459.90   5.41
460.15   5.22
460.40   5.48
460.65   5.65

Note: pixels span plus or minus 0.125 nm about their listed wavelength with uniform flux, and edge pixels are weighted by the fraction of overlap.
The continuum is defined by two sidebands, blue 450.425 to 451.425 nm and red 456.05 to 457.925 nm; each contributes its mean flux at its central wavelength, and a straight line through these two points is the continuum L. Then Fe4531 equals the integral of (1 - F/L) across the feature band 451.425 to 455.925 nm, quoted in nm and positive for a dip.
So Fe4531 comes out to 0.20 nm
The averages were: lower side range 5.51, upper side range 5.34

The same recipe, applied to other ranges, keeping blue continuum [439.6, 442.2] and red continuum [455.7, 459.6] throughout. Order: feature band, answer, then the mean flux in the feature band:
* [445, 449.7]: 0.05 nm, 5.04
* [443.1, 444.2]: -0.08 nm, 5.36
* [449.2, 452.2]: -0.17 nm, 5.46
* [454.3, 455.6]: -0.01 nm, 5.32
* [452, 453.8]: 0.03 nm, 5.12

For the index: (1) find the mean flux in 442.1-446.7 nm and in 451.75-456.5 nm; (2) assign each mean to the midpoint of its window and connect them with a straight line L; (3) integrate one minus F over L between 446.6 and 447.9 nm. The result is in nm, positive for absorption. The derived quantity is 0.047 nm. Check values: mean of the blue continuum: 5.11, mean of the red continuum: 5.21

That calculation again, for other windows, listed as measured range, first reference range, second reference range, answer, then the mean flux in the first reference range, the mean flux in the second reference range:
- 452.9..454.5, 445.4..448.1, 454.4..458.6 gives 0.04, 4.96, 5.27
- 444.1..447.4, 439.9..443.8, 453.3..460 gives 0.09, 5.1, 5.27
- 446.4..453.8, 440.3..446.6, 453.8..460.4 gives -0.04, 5.07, 5.29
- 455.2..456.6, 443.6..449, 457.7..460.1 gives -0.04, 5.03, 5.29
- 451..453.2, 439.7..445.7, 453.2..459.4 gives 0.00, 5.08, 5.27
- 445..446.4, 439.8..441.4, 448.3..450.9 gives 0.06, 5.01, 5.4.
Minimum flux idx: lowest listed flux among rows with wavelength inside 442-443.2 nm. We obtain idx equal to 4.71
